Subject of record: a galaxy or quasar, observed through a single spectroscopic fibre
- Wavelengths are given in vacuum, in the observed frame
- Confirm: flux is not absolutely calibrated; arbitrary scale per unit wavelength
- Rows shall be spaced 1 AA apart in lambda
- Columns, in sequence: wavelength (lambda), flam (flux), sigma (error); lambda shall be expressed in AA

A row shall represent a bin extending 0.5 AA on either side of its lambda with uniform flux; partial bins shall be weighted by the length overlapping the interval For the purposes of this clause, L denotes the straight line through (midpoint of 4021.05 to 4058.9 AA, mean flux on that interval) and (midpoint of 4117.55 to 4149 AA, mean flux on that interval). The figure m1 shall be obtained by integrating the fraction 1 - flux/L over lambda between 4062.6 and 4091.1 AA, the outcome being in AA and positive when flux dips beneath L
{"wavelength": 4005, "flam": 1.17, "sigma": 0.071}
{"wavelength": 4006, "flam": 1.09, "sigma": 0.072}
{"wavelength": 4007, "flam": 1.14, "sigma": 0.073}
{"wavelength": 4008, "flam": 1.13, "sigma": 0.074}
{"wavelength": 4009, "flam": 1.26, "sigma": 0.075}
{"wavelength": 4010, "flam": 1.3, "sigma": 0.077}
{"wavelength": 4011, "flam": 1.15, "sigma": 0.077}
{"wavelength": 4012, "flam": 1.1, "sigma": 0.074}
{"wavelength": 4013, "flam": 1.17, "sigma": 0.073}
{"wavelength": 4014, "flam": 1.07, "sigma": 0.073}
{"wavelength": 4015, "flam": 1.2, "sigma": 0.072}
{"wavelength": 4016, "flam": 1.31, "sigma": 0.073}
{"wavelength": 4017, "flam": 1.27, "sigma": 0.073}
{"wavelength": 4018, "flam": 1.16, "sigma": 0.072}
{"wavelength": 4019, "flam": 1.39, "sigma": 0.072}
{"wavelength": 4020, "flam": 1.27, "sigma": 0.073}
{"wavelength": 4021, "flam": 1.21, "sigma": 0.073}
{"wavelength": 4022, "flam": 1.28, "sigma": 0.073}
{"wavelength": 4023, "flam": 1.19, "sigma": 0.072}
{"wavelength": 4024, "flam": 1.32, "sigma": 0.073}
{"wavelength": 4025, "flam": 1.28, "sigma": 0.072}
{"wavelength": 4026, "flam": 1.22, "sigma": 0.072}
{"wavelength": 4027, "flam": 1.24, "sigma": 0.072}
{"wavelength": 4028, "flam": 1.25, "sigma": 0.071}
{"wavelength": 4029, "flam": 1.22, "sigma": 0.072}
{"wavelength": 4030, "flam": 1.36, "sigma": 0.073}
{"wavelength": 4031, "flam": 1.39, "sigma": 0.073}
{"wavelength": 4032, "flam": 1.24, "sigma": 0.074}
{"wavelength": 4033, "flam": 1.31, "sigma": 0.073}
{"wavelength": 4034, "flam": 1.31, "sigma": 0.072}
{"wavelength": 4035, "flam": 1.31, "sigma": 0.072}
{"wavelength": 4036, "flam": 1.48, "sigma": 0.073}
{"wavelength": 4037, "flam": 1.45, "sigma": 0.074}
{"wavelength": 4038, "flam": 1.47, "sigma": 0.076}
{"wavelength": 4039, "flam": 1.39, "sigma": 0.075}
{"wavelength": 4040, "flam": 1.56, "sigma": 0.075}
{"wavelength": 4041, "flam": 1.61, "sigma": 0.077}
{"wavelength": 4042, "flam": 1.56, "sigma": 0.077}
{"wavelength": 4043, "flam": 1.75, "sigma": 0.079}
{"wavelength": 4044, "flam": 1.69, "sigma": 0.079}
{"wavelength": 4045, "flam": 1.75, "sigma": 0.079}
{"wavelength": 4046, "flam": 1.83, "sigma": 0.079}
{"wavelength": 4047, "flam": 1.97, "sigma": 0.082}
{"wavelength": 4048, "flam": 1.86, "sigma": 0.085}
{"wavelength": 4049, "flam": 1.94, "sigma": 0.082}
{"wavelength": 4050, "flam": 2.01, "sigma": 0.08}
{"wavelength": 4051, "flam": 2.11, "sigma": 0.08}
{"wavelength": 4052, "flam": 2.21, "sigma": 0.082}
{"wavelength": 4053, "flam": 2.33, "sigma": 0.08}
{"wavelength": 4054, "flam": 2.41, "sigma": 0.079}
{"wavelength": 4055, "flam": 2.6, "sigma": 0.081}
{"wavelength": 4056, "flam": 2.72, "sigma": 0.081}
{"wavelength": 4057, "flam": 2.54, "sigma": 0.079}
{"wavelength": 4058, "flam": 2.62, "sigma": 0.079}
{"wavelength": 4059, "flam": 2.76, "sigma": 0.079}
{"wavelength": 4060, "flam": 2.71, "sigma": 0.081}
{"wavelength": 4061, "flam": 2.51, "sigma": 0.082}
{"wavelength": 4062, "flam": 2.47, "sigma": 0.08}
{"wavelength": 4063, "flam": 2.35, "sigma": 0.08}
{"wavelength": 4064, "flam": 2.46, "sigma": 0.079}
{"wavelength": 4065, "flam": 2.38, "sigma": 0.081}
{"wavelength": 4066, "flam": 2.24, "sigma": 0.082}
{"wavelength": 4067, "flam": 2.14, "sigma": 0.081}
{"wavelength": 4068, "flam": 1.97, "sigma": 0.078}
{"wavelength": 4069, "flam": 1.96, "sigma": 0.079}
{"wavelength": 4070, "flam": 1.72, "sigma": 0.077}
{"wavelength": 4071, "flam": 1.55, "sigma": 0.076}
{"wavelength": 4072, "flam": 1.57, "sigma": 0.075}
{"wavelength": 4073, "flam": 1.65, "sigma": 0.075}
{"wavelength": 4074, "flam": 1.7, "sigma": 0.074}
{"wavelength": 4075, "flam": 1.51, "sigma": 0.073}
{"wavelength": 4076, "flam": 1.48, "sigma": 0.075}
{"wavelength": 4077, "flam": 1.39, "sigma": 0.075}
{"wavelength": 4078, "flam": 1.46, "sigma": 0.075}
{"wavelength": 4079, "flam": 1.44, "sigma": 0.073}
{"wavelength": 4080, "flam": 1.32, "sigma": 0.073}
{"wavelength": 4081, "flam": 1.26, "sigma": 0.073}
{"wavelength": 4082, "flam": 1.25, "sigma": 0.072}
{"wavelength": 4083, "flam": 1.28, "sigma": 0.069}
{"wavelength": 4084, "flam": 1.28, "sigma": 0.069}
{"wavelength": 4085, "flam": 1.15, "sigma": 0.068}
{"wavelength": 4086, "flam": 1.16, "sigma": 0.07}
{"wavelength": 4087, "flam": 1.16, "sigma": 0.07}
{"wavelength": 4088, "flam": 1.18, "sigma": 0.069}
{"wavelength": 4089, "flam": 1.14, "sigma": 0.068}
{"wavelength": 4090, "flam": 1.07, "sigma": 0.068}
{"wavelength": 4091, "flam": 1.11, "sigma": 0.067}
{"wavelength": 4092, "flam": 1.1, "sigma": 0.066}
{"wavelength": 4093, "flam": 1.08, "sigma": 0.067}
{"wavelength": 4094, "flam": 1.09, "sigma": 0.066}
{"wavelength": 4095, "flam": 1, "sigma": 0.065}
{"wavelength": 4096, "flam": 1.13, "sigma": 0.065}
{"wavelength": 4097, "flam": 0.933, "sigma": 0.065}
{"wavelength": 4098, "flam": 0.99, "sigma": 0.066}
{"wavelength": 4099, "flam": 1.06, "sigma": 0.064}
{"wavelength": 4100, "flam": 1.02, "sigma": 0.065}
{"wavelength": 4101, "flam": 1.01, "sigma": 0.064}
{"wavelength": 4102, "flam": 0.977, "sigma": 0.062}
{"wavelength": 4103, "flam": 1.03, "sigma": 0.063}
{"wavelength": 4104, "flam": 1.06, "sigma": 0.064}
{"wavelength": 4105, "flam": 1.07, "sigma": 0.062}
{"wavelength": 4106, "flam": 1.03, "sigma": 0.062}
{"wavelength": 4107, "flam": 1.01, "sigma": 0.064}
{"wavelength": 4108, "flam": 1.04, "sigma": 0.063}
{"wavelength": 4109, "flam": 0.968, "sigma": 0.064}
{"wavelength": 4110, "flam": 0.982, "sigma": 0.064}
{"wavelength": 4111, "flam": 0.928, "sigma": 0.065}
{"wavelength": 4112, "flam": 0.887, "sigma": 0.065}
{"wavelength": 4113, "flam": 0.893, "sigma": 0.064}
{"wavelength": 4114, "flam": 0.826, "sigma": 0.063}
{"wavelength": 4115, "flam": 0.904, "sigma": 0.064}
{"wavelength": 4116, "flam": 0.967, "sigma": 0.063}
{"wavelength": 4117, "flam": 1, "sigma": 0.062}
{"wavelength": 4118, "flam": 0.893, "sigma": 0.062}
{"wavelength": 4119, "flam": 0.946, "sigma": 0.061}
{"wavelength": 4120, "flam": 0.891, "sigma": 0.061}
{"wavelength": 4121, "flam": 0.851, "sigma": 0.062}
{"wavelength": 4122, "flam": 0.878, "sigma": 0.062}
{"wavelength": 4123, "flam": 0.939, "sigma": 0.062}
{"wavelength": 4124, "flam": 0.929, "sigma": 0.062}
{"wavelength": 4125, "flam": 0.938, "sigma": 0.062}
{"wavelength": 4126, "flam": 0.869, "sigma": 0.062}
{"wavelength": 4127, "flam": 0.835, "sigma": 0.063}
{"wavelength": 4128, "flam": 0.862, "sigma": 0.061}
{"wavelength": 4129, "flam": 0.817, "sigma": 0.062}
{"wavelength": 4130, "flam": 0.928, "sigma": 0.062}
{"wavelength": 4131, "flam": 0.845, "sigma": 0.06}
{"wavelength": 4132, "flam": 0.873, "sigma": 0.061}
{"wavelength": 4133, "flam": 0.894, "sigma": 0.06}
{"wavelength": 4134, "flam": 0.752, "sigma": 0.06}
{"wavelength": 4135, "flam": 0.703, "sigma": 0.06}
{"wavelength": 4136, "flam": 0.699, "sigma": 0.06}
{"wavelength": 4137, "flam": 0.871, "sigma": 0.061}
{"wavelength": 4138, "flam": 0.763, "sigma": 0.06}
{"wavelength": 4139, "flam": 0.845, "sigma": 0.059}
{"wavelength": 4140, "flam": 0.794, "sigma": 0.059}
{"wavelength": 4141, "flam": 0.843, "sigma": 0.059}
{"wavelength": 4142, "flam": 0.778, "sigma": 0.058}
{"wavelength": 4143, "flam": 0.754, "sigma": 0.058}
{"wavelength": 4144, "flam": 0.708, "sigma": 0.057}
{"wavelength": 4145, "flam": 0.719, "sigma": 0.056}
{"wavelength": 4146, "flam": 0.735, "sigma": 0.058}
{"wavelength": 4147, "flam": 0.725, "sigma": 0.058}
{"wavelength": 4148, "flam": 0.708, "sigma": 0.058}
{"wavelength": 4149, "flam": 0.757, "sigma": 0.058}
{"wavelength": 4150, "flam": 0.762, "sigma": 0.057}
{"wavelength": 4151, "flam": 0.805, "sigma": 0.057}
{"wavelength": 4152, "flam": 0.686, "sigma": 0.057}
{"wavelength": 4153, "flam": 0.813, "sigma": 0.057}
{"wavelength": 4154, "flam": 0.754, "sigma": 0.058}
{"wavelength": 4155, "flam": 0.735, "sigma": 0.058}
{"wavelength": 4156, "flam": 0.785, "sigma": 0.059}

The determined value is -4.1 AA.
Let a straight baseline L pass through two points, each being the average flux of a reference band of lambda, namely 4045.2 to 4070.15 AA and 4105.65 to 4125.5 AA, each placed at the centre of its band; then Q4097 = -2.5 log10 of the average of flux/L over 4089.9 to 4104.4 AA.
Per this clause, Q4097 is 0.28 mag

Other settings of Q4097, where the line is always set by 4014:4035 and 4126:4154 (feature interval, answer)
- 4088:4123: -0.07 mag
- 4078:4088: -0.23 mag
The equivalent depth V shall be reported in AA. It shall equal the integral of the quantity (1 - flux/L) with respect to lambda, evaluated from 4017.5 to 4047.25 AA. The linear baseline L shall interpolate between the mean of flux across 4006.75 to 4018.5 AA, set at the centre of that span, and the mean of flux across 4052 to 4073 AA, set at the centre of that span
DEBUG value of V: 3.9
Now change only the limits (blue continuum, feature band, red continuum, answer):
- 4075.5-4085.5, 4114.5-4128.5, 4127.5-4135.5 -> 0.4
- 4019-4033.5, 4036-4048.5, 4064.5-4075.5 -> -1.4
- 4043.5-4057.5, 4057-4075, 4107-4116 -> -3.0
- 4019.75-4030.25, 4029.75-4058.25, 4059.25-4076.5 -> -3.5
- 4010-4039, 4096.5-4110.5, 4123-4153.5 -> -1.0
